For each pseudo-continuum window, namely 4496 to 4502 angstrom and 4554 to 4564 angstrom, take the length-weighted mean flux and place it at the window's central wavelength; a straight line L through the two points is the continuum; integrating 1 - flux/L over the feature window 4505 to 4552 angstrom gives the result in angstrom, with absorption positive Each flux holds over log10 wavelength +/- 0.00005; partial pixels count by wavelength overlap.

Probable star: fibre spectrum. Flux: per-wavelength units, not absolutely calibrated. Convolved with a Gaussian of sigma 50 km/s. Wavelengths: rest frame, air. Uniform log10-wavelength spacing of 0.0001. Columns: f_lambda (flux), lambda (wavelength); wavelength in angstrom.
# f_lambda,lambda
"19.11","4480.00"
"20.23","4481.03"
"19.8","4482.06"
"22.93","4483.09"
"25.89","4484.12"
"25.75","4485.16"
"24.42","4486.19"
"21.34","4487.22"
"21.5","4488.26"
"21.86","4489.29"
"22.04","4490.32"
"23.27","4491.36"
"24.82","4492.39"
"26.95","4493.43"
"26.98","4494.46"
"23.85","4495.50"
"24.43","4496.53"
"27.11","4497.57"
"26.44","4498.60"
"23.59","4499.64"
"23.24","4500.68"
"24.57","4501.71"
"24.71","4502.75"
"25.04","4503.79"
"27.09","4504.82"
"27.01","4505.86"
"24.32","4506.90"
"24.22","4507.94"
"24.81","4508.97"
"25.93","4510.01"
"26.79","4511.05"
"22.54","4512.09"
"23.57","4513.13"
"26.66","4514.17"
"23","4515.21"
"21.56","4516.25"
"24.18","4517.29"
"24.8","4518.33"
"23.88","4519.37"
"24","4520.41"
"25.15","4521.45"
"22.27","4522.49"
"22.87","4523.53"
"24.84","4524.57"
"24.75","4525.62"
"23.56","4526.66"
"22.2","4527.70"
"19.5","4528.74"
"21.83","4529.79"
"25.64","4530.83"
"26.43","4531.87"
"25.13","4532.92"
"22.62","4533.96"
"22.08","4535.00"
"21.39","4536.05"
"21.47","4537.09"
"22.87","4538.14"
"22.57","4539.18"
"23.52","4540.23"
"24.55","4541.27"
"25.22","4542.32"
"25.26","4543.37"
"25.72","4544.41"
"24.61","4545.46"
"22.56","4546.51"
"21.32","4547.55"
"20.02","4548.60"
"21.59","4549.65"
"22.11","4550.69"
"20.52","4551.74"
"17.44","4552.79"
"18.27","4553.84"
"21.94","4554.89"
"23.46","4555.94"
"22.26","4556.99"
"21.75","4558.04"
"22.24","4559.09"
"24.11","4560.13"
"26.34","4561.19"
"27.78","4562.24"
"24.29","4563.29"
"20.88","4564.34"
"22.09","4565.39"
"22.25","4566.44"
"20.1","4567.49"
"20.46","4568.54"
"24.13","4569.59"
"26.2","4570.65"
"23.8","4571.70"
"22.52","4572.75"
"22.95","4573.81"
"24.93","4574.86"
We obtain 1.2 angstrom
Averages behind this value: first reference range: 24.9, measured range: 23.6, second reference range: 23.5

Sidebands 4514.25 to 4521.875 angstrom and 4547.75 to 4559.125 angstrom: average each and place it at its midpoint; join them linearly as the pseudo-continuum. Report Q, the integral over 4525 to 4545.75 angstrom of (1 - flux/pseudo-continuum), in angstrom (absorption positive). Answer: -1.0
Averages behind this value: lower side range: 24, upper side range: 21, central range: 23.5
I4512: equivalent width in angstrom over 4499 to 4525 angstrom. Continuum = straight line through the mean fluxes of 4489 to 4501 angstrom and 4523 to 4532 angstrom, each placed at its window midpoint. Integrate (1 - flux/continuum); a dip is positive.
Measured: -0.5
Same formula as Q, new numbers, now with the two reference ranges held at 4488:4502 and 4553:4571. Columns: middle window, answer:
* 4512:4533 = 0.0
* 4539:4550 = -0.1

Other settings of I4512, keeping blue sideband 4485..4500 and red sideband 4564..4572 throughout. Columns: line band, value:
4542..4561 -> 0.5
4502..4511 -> -0.6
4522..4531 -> 0.2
